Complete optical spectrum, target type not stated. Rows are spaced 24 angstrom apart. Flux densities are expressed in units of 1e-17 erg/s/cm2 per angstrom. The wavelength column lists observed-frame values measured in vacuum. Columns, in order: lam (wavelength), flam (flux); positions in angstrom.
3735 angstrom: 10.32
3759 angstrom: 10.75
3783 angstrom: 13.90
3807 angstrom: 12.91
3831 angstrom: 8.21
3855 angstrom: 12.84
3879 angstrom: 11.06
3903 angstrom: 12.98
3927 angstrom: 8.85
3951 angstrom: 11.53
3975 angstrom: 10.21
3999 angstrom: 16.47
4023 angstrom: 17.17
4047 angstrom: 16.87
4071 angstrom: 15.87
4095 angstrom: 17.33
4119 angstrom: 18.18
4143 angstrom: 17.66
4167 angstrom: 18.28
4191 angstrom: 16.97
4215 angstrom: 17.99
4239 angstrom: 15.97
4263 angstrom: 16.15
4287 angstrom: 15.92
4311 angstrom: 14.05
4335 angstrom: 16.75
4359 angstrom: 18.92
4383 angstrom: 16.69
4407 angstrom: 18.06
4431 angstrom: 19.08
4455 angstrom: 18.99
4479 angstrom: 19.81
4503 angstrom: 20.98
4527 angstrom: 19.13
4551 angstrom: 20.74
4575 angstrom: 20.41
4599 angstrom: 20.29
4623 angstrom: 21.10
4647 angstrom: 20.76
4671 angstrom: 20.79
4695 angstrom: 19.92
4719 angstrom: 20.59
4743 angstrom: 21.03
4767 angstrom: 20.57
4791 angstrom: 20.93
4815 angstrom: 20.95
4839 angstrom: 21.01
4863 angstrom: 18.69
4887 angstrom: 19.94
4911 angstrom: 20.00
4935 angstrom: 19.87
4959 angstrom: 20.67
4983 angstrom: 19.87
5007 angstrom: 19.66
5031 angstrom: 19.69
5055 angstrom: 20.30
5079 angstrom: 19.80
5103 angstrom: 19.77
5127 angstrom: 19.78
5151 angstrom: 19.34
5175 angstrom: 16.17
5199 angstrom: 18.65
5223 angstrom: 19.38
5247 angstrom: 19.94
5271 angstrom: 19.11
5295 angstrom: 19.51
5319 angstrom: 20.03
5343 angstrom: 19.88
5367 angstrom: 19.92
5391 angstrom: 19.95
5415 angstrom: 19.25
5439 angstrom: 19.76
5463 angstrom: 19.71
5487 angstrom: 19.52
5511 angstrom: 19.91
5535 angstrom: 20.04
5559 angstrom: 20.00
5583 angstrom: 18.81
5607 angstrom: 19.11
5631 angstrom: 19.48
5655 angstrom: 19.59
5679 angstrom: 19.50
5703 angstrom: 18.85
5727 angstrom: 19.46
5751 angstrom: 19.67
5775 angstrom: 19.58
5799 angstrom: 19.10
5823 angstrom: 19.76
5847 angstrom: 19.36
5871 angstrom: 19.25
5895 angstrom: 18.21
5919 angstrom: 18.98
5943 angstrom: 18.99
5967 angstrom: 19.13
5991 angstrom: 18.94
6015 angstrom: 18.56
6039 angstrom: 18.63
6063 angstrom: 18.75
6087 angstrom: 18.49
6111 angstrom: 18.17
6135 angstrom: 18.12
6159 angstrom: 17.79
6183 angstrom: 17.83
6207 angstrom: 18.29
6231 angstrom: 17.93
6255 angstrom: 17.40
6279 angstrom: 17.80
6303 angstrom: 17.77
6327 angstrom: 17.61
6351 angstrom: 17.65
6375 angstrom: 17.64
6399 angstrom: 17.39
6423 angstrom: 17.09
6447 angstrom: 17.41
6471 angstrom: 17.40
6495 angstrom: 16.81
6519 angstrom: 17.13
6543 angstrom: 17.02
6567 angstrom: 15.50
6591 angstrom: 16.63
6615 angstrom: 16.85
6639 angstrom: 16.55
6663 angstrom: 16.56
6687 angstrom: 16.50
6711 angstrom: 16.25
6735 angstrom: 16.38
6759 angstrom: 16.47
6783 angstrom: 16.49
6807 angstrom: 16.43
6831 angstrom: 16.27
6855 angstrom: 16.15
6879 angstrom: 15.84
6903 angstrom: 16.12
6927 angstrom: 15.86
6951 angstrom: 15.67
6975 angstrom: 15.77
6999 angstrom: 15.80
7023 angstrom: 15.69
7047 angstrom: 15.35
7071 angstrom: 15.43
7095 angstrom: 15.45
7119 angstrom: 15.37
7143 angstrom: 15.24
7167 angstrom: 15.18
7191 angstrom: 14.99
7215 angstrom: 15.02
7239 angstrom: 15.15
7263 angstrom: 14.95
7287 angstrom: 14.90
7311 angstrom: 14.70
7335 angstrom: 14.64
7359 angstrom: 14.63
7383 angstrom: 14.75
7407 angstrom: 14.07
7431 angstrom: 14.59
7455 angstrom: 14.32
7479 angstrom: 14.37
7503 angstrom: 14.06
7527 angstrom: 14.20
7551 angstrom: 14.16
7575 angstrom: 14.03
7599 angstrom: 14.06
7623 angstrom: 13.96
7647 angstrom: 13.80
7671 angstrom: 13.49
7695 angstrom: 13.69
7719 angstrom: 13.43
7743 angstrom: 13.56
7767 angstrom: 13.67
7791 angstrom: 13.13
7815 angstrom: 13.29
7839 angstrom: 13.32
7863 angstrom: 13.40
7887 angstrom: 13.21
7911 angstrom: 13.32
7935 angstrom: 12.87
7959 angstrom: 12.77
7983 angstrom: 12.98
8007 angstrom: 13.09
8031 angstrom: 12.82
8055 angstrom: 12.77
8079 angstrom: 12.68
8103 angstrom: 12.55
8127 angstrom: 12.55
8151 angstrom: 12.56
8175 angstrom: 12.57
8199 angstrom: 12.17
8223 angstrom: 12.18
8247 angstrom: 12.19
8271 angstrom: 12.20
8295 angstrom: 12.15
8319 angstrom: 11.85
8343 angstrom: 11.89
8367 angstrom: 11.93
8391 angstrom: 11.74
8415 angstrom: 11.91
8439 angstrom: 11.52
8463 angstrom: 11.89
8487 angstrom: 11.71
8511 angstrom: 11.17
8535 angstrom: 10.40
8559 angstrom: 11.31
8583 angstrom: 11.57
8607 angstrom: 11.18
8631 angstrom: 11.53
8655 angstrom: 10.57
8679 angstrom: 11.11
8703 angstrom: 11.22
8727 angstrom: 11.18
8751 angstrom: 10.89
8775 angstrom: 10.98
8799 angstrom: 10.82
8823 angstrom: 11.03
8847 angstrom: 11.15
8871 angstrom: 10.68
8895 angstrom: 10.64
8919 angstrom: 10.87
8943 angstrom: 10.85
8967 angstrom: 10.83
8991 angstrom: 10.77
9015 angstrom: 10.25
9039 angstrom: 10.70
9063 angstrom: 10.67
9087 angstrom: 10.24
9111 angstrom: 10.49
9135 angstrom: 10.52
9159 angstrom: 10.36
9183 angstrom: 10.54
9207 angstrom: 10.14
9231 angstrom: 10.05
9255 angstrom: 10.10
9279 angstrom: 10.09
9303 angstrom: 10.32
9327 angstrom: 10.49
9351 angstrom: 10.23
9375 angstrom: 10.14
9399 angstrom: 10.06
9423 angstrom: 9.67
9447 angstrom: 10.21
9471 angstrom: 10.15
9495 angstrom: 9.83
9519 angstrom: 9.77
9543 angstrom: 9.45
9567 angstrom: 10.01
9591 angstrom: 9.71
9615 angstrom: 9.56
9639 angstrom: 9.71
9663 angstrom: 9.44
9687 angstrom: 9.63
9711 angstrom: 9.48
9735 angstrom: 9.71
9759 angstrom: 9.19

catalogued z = 0.000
